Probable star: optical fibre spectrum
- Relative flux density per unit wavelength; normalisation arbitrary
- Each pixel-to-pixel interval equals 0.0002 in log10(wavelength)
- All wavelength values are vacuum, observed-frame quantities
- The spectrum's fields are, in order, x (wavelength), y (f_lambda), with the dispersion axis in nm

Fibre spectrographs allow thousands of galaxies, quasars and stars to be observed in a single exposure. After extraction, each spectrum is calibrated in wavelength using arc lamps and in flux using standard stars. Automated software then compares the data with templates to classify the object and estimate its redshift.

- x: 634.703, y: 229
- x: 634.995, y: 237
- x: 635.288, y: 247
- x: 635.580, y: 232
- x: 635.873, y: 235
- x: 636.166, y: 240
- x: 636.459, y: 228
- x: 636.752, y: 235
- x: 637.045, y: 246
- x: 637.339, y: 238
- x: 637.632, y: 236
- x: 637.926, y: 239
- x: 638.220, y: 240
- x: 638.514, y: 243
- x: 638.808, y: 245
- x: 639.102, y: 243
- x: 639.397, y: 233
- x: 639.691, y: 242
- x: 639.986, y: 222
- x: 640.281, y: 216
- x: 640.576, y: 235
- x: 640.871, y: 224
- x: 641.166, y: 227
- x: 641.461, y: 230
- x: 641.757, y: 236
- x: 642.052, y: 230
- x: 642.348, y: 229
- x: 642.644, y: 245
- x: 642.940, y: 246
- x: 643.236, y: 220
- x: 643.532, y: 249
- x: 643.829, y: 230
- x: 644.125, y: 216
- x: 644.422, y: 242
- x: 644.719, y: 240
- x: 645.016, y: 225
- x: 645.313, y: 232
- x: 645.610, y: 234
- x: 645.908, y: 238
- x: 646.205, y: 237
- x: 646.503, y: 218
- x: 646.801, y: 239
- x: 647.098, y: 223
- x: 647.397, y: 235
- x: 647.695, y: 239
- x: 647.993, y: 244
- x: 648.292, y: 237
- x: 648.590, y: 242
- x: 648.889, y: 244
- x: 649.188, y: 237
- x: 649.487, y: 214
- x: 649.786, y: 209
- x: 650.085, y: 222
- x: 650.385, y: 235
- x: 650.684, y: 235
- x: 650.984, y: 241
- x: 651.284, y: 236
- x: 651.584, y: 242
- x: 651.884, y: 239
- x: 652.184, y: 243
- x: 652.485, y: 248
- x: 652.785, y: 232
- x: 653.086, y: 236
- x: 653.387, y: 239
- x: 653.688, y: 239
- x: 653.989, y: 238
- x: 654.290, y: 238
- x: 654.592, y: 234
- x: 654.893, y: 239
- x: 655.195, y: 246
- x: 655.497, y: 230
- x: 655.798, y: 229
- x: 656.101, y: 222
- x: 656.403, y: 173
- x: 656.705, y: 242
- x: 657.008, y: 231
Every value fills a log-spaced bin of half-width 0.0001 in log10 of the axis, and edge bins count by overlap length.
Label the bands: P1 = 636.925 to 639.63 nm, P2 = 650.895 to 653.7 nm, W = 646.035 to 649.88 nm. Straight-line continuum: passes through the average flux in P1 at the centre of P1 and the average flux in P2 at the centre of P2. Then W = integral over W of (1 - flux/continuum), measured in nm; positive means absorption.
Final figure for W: 0.116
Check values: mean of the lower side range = 240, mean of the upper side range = 239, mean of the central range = 233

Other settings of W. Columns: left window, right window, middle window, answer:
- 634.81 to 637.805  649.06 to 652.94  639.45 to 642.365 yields 0.08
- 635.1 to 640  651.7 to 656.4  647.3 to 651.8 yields 0.03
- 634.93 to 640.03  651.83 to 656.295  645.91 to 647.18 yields 0.03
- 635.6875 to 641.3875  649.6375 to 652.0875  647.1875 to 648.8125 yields -0.04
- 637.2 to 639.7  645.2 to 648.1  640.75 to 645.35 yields 0.07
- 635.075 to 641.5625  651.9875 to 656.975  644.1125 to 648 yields 0.02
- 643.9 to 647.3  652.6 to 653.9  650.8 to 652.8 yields -0.04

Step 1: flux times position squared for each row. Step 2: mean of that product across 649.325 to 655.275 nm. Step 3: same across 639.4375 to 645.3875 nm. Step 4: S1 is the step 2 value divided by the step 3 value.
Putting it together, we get 1.0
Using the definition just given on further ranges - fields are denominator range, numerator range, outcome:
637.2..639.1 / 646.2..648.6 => 1.00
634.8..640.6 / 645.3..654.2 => 1.03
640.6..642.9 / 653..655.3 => 1.07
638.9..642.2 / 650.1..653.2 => 1.07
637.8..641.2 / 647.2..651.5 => 1.03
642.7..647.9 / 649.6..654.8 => 1.03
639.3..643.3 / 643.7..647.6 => 1.01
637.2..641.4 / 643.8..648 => 1.01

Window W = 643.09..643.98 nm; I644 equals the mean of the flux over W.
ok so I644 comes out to 233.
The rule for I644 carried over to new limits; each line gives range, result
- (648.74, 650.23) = 225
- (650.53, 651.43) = 237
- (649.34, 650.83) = 223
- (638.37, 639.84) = 241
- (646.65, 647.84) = 234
